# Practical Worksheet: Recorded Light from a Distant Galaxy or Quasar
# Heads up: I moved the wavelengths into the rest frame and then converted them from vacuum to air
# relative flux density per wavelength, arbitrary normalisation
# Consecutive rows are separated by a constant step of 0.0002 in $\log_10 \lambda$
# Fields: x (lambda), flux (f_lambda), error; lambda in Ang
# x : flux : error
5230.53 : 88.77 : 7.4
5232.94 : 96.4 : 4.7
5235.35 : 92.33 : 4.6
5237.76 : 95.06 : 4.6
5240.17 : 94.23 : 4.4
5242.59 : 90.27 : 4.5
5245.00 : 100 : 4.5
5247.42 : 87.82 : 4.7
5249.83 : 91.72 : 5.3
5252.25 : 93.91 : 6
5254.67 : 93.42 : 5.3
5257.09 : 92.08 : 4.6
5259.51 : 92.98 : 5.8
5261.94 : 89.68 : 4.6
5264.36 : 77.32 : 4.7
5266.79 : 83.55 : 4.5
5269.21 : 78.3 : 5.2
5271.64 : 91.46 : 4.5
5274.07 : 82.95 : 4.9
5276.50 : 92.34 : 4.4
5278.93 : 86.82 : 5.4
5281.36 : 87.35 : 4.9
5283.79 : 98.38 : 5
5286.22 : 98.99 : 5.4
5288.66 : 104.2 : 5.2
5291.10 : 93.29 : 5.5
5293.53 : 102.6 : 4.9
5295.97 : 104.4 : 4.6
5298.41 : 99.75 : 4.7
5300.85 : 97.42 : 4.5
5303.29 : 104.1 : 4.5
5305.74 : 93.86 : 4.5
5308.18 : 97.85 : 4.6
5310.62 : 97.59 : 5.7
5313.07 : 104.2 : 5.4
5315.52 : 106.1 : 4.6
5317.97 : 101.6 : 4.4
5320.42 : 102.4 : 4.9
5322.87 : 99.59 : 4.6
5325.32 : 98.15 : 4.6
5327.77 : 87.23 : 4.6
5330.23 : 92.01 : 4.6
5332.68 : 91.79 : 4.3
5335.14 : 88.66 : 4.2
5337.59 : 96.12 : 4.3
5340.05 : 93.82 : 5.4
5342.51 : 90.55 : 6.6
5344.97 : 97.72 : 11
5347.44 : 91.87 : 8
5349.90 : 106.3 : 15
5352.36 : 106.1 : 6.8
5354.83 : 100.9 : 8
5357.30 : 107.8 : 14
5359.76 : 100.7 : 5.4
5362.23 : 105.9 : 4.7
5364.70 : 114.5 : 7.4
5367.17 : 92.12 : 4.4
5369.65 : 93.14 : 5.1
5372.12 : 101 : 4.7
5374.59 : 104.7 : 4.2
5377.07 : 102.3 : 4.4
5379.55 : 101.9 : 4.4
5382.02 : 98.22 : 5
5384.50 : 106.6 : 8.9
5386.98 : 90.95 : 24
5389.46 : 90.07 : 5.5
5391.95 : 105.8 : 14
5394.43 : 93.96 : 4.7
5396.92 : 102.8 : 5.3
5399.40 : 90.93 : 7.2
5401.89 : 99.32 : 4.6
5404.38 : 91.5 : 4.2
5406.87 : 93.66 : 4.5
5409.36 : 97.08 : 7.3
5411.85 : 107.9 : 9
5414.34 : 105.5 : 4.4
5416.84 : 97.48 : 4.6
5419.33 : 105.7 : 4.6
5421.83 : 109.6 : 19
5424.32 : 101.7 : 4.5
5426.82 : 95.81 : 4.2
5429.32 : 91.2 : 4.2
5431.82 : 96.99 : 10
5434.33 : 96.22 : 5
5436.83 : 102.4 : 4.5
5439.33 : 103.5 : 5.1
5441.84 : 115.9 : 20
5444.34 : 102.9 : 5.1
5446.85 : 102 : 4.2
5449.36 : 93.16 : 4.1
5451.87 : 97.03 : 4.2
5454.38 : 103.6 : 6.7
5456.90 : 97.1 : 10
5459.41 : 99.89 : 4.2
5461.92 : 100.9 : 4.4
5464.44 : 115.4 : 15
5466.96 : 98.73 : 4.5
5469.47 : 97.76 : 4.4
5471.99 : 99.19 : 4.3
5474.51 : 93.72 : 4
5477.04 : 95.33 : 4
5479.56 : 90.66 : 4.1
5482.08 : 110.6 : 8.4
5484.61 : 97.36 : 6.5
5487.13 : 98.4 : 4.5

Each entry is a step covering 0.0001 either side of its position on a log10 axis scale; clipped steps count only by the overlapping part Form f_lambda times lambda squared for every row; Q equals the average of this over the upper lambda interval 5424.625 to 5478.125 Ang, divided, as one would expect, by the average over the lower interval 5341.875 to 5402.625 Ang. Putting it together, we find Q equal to 1.03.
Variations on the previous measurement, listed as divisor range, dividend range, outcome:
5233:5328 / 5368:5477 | 1.11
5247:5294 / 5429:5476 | 1.18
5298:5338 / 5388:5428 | 1.05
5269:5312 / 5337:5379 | 1.08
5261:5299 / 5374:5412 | 1.11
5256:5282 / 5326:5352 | 1.11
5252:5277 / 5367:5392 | 1.18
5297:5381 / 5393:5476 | 1.05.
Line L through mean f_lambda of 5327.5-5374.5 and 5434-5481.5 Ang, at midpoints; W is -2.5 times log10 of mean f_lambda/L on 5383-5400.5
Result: 0.02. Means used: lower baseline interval 98.2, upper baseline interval 101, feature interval 97.4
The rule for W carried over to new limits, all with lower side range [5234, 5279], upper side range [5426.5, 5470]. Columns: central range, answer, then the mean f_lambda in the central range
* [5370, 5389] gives -0.035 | 100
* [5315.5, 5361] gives -0.035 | 97.7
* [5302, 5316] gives -0.084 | 100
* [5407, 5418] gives -0.027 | 101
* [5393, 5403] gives 0.011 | 96.9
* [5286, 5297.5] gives -0.100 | 101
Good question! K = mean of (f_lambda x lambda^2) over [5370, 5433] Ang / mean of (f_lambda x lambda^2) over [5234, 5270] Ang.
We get 1.16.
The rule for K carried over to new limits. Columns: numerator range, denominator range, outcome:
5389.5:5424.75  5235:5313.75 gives 1.12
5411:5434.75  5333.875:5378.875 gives 1.04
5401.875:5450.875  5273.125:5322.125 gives 1.08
